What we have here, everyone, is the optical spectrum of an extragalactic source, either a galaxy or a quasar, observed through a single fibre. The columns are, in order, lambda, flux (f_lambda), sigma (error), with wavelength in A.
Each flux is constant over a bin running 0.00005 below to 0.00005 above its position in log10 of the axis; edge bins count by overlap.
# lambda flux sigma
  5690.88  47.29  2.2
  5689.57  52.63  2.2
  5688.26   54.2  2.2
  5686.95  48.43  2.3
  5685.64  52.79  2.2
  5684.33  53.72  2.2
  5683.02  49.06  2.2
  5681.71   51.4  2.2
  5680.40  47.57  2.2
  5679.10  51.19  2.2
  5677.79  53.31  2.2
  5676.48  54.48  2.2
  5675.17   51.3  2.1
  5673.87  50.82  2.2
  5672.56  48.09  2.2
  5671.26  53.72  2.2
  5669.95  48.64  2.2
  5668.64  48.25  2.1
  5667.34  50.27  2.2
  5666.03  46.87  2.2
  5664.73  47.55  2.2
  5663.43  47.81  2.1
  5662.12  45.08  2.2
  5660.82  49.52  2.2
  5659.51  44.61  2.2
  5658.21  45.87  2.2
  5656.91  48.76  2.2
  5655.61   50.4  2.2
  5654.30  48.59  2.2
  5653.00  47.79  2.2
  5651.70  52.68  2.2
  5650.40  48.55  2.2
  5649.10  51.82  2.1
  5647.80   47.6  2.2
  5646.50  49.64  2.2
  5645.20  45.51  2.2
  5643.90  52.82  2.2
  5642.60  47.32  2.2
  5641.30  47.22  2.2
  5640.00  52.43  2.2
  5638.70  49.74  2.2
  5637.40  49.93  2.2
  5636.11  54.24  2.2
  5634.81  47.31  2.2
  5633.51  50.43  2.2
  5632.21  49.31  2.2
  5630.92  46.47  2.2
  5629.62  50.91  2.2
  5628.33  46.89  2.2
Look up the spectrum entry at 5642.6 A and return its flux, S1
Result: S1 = 47.32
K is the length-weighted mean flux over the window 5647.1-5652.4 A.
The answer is 50.2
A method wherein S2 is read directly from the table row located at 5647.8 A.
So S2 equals 47.6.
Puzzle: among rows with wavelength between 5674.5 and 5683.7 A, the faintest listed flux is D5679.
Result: 47.57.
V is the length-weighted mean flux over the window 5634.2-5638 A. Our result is 50.6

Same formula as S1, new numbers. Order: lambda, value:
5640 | 52.43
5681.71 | 51.4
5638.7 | 49.74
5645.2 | 45.51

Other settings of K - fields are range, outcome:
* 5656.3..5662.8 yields 46.7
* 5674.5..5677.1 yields 52.9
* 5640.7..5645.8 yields 48.2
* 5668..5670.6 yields 48.4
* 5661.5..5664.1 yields 46.4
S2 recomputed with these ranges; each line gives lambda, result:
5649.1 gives 51.82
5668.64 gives 48.25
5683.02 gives 49.06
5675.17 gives 51.3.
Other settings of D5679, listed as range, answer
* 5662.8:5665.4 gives 47.55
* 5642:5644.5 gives 47.32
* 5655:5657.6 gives 48.76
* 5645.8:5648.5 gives 47.6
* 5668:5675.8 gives 48.09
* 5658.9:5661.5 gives 44.61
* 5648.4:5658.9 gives 45.87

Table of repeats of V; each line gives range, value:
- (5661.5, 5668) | 47.5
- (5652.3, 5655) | 48.2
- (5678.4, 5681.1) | 49.5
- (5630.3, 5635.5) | 48.4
